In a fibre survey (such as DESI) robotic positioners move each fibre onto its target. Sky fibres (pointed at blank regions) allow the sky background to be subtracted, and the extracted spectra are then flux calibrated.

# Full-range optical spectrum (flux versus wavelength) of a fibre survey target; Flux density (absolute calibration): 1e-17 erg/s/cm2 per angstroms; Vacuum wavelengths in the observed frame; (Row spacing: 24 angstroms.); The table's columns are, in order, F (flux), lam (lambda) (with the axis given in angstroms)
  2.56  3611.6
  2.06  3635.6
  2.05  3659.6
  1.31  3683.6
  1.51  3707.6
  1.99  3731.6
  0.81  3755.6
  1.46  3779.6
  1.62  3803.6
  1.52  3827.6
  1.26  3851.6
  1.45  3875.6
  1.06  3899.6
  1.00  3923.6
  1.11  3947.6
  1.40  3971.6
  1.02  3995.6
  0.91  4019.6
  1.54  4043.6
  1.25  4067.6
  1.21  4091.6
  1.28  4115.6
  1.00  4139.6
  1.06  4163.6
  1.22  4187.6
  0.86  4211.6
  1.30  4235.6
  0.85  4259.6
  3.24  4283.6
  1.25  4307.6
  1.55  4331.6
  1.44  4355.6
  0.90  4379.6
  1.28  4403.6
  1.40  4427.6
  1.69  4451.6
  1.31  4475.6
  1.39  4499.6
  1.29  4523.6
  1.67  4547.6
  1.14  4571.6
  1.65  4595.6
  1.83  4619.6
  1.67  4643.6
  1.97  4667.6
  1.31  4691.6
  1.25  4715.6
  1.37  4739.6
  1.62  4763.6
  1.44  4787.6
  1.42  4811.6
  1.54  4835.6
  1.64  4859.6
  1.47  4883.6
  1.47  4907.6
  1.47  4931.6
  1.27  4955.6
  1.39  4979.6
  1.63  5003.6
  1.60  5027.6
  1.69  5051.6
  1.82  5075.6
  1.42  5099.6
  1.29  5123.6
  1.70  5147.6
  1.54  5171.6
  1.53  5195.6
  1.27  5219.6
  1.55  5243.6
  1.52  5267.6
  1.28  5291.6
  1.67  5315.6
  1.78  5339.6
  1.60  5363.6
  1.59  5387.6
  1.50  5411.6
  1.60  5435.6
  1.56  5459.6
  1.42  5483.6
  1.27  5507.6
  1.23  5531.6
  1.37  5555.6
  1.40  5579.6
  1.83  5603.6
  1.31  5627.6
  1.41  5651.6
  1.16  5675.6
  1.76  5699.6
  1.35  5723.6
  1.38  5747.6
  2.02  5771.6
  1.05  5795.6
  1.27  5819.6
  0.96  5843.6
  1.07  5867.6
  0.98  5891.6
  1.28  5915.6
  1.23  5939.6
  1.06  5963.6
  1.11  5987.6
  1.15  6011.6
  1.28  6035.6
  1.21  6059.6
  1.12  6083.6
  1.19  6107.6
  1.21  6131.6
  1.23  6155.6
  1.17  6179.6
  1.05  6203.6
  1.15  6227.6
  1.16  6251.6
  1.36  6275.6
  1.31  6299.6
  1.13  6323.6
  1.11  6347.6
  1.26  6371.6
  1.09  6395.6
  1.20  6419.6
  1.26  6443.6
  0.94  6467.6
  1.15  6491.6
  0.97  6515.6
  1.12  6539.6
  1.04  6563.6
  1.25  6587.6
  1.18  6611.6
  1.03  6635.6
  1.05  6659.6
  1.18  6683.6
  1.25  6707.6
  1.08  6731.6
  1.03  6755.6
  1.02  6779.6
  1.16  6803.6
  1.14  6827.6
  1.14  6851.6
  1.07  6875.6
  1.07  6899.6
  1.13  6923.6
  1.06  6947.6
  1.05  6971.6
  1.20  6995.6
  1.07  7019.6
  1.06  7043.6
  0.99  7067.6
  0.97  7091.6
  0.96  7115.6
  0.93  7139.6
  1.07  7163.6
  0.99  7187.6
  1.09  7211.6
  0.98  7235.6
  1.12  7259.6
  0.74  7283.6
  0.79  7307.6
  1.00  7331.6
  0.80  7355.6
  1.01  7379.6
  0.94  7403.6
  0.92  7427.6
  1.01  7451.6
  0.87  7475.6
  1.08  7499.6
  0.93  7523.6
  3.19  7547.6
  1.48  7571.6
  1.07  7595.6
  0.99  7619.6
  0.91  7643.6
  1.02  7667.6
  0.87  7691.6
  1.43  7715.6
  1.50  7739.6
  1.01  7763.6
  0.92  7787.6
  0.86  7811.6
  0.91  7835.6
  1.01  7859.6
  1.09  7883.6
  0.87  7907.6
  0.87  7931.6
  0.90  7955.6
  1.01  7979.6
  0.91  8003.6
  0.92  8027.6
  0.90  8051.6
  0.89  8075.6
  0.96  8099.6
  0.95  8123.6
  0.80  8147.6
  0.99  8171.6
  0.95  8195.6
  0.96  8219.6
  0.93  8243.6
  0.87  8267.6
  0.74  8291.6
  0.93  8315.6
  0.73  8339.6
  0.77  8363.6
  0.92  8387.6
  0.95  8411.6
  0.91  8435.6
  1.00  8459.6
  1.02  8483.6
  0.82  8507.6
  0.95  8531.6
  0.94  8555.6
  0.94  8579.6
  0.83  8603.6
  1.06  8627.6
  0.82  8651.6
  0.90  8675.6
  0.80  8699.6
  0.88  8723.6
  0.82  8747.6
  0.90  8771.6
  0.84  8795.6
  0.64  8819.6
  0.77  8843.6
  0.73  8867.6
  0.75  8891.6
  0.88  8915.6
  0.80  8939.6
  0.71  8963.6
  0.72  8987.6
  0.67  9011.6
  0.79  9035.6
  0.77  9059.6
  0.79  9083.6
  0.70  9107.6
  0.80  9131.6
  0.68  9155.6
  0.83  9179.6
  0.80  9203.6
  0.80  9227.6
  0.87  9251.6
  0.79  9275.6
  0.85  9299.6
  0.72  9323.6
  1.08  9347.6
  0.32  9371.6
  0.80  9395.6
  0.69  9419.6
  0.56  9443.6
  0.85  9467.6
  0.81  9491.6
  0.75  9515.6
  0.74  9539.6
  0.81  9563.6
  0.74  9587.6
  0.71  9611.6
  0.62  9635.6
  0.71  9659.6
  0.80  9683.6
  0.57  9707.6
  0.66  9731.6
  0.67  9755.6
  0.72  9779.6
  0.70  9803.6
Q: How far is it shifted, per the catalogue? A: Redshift 0.15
